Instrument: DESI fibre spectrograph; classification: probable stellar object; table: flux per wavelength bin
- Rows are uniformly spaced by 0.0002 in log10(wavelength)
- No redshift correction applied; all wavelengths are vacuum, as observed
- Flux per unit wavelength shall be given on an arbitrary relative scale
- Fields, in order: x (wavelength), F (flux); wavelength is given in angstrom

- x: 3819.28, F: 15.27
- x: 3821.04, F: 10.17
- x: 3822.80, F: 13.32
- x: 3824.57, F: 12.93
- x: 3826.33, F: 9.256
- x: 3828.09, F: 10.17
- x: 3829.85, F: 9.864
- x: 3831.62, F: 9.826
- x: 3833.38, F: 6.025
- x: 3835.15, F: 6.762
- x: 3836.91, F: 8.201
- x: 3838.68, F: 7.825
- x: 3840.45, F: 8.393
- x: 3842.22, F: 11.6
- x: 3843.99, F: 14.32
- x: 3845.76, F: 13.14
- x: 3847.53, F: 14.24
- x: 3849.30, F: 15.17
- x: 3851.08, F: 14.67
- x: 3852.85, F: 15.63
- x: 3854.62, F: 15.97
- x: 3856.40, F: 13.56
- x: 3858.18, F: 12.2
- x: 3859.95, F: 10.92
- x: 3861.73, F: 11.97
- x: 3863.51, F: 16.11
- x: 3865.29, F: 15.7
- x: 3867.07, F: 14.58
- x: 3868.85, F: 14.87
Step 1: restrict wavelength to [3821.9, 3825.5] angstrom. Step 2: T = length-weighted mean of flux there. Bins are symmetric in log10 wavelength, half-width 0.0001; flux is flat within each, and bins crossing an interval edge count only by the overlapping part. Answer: 13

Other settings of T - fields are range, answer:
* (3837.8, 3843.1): 9.27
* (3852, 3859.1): 14.3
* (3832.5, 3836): 6.39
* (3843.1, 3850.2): 14.2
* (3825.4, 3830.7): 9.81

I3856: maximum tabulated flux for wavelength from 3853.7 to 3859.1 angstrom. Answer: 15.97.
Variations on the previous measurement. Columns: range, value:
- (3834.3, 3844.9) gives 14.32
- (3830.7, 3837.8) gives 9.826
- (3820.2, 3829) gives 13.32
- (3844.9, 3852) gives 15.17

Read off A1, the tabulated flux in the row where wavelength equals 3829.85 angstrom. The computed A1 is 9.864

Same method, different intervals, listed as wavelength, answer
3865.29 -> 15.7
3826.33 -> 9.256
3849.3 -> 15.17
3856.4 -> 13.56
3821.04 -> 10.17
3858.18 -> 12.2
